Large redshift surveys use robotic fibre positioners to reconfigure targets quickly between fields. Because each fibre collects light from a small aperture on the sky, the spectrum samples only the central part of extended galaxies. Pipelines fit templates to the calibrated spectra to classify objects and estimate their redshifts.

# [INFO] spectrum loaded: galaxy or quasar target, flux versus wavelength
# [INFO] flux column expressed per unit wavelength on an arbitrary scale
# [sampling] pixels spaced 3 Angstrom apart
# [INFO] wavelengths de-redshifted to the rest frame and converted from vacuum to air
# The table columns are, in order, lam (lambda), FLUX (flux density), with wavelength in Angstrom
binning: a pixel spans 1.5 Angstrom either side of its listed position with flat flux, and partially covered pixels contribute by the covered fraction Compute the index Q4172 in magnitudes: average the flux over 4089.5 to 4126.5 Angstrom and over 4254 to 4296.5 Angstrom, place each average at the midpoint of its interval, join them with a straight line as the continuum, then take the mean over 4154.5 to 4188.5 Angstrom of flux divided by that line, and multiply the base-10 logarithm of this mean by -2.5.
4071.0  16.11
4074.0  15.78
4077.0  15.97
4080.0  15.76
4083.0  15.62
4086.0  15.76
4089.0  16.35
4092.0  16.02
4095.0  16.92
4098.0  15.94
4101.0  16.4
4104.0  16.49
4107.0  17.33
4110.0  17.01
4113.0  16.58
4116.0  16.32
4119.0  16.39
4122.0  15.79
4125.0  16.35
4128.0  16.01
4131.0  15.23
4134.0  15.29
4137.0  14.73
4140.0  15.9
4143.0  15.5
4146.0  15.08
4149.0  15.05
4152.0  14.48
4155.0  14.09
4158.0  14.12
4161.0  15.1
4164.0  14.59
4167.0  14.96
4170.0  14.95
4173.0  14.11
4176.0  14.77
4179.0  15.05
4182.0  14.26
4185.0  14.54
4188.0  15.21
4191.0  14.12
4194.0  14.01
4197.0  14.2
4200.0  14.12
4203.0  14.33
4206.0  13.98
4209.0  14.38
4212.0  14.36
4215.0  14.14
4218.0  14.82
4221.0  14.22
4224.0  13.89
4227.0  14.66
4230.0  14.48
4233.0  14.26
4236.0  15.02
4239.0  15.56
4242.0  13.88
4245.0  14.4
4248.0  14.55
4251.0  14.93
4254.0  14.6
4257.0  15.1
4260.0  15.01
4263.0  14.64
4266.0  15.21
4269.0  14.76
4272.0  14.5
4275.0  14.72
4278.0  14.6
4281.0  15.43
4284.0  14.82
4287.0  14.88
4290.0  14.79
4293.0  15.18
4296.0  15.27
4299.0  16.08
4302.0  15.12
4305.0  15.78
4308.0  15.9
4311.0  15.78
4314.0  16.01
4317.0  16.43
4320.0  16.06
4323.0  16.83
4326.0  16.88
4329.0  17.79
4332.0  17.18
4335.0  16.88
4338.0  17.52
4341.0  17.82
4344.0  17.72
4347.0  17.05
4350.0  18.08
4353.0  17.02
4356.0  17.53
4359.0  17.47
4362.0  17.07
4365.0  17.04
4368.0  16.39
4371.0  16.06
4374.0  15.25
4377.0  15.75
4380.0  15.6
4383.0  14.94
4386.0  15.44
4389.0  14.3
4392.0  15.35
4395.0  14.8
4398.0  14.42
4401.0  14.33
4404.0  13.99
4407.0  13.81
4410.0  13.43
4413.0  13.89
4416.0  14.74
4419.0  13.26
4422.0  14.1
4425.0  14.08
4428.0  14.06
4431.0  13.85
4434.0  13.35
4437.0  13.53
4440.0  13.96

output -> 0.087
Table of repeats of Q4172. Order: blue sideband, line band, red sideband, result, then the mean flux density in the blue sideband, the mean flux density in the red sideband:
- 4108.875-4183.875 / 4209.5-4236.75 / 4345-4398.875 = 0.08 mag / 15.3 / 16.1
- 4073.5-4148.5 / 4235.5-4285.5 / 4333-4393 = 0.11 mag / 16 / 16.5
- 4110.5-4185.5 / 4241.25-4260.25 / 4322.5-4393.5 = 0.09 mag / 15.2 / 16.6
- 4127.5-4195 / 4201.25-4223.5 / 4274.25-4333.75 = 0.06 mag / 14.8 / 15.8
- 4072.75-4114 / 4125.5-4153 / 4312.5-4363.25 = 0.08 mag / 16.3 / 17.1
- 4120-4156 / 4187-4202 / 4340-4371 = 0.11 mag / 15.3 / 17.2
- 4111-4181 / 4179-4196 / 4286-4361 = 0.08 mag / 15.2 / 16.5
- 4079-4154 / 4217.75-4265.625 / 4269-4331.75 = 0.08 mag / 15.9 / 15.7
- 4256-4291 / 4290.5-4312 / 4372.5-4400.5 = -0.04 mag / 14.9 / 15.1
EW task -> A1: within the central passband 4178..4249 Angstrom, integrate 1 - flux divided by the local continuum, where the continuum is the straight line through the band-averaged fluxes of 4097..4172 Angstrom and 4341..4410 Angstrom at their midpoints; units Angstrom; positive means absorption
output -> 5.63 Angstrom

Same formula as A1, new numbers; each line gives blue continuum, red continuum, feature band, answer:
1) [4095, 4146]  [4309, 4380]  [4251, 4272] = 2.13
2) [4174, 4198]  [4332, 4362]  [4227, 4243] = 0.76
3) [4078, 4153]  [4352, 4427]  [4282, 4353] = -4.48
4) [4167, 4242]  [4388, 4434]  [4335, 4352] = -3.95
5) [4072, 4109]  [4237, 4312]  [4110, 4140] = 0.13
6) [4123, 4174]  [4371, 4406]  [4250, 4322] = -1.20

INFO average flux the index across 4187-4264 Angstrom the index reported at 14.5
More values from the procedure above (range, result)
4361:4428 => 14.9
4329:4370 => 17.3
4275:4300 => 15.1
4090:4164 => 15.7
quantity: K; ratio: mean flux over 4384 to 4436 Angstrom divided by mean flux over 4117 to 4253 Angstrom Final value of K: 1.0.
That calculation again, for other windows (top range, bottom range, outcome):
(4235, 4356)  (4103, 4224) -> 1.05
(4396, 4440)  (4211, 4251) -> 0.96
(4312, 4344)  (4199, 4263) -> 1.17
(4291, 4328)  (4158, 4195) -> 1.09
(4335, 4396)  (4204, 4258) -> 1.13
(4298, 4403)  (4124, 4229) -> 1.11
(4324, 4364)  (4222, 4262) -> 1.19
